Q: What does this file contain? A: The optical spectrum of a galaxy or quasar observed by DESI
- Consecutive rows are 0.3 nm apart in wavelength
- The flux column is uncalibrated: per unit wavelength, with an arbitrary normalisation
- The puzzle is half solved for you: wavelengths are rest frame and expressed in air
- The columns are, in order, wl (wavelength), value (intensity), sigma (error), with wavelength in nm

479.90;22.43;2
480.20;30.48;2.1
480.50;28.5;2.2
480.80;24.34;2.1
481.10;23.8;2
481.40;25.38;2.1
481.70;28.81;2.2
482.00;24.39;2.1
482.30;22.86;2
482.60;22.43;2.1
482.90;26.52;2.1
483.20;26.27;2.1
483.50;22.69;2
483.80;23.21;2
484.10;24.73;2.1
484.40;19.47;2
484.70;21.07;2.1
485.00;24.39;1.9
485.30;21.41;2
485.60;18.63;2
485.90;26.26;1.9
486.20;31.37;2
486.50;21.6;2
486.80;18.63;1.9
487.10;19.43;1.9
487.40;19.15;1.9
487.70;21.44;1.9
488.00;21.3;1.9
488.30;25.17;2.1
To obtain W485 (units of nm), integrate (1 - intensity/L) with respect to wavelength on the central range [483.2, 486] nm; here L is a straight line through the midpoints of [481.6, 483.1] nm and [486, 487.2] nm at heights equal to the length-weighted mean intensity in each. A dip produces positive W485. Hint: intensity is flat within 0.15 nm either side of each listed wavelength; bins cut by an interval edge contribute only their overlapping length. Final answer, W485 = 0.16 nm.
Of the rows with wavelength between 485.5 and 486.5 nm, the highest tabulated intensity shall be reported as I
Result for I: 31.37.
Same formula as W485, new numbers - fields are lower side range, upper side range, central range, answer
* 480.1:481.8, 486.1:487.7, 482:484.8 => 0.15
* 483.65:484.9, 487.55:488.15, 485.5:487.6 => -0.05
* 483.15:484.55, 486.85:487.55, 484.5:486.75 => -0.24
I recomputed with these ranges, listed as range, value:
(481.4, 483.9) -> 28.81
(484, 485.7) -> 24.73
